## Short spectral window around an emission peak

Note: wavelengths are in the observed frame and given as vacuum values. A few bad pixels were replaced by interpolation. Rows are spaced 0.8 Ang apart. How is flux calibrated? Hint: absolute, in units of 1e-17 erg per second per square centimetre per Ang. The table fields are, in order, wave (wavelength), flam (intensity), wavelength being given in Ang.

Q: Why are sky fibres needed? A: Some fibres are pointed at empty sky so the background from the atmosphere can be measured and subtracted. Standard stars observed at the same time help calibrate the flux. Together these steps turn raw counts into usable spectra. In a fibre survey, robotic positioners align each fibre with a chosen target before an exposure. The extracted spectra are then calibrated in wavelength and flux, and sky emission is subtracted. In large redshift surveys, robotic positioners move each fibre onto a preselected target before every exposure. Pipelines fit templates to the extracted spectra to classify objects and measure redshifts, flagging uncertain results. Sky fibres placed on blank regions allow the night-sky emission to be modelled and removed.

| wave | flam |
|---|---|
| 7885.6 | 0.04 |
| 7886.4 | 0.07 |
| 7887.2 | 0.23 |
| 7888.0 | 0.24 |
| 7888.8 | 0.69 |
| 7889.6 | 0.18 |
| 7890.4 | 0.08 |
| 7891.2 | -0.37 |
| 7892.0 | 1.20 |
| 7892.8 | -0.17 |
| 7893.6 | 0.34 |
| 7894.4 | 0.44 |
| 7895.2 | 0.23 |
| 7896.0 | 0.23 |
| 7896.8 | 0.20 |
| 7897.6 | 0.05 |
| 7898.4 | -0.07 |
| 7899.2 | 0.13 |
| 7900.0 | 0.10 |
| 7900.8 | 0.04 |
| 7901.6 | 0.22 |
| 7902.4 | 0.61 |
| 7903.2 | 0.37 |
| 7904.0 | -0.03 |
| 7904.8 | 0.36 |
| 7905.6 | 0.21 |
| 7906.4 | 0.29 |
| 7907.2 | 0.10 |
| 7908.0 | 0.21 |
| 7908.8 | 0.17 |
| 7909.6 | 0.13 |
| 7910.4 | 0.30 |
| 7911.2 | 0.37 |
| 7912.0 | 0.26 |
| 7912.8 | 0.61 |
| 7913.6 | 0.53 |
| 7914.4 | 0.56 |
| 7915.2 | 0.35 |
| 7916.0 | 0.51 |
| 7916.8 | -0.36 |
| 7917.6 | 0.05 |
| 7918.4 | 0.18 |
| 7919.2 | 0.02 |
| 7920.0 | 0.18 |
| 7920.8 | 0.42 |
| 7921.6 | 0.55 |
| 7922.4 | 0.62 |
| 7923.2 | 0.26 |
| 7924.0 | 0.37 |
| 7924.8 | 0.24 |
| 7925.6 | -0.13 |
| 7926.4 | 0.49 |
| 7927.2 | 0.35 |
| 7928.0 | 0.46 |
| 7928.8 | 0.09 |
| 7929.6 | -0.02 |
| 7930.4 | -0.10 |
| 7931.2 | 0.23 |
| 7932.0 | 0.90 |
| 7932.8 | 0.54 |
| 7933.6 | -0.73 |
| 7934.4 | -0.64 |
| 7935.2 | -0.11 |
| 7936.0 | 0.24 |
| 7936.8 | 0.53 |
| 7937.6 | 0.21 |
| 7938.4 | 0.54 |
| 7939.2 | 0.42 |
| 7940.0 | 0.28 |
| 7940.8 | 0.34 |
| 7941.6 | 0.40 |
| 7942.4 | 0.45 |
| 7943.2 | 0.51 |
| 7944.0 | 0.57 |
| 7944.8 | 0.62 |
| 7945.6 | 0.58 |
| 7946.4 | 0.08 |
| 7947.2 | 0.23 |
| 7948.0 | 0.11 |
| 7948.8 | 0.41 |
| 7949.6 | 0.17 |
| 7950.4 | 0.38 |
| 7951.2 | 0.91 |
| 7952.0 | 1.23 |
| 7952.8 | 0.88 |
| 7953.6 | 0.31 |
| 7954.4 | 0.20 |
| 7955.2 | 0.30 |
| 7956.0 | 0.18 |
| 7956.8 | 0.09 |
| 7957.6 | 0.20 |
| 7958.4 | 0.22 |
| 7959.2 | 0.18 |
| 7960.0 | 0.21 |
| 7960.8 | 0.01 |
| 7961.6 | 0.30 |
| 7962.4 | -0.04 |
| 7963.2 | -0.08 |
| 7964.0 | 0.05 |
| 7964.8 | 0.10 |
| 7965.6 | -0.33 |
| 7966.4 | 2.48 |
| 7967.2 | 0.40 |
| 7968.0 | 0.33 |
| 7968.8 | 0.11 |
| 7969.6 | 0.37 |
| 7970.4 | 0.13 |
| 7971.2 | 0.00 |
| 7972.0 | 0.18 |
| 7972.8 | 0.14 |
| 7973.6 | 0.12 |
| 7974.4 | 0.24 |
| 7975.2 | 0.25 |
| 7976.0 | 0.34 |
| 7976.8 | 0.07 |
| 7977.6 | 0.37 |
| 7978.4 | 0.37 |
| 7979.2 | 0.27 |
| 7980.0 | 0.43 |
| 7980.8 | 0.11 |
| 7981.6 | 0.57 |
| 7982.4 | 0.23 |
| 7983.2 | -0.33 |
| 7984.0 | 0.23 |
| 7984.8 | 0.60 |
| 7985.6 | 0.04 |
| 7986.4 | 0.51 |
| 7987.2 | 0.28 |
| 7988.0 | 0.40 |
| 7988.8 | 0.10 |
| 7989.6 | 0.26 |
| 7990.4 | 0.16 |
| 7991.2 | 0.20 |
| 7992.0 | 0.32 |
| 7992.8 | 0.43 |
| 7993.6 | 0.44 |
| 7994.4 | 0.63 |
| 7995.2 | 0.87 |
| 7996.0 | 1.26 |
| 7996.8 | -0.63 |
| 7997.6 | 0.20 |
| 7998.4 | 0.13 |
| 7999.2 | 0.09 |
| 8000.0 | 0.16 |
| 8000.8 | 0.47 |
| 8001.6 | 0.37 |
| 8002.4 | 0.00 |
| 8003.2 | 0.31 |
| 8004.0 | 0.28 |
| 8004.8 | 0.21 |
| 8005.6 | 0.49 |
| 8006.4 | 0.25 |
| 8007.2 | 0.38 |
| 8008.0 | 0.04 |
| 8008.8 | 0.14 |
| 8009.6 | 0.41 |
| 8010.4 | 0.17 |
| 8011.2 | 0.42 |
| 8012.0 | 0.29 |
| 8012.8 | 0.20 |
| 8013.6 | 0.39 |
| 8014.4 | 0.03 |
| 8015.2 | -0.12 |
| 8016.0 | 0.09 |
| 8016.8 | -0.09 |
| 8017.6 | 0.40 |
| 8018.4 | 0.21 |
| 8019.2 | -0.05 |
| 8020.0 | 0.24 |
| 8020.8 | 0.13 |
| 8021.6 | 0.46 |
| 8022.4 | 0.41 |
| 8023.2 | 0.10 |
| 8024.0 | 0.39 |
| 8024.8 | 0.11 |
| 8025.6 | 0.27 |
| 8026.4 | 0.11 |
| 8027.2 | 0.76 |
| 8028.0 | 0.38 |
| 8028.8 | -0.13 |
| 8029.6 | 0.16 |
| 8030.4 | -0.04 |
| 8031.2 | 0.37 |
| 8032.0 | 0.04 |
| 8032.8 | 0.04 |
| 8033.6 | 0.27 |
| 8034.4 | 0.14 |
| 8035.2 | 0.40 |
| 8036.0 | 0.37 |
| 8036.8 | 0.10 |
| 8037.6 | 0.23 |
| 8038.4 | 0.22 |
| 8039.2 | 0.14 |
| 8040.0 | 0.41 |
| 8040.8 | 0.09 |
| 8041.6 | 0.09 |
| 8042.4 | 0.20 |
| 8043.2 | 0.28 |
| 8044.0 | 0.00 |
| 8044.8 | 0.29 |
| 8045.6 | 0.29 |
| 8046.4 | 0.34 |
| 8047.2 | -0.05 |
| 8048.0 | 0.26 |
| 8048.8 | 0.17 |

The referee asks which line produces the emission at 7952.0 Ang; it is H-gamma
